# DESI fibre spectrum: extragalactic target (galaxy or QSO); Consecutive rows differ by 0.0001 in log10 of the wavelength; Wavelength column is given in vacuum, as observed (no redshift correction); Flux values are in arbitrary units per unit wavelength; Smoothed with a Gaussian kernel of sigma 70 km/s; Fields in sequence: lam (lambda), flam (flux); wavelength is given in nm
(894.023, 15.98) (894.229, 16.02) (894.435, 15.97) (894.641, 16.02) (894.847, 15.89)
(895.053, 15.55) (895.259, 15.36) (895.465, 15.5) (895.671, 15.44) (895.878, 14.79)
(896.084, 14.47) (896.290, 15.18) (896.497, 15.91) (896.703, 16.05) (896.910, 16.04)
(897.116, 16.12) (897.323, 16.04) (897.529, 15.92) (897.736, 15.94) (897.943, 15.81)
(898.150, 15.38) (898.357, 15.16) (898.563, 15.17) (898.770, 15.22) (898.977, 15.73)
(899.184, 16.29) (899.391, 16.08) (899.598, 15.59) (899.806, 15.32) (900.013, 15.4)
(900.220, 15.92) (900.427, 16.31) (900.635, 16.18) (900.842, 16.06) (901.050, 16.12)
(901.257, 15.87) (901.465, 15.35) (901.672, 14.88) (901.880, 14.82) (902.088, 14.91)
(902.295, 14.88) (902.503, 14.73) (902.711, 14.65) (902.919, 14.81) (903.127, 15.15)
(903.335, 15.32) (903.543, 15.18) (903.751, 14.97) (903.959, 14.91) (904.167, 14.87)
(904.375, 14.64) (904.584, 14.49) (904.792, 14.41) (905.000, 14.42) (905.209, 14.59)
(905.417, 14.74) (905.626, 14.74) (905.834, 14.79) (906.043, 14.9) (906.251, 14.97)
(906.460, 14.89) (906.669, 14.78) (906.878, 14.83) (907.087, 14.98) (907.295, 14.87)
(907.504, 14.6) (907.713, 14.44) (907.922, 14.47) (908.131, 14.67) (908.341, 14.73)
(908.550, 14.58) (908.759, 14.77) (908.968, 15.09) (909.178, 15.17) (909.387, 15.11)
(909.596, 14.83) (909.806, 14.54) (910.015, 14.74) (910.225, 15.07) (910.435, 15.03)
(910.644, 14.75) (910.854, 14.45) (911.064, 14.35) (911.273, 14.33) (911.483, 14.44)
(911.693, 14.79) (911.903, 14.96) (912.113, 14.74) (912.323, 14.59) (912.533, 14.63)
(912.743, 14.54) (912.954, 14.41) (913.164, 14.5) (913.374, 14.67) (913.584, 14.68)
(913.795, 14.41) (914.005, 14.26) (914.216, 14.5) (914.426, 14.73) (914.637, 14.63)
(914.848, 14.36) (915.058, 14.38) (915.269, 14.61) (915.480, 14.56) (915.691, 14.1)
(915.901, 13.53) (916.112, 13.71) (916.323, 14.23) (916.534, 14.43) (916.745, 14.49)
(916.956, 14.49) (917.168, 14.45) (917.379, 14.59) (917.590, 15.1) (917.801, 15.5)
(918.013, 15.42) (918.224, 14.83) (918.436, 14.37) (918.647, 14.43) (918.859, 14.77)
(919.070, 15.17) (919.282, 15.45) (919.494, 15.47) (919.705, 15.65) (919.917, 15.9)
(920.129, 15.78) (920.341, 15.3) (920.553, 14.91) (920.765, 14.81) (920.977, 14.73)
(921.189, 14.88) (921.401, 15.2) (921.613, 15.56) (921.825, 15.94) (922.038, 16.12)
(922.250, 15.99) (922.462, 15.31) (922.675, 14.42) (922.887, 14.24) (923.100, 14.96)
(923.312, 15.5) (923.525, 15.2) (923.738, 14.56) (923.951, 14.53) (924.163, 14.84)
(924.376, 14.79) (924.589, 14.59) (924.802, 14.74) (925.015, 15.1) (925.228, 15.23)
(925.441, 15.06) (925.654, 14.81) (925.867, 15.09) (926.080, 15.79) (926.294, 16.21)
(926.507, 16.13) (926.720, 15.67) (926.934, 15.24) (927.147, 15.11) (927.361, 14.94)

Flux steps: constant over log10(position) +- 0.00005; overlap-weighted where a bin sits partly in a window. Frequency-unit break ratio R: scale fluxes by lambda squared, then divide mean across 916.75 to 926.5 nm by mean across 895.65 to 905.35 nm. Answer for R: 1.03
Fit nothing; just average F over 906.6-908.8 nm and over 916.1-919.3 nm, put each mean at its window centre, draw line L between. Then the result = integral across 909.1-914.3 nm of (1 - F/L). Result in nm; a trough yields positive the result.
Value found 0.018 nm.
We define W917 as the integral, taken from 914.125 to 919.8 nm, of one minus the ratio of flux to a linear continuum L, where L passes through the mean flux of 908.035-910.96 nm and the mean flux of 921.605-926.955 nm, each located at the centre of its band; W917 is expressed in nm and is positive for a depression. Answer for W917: 0.133 nm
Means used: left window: 14.8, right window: 15.2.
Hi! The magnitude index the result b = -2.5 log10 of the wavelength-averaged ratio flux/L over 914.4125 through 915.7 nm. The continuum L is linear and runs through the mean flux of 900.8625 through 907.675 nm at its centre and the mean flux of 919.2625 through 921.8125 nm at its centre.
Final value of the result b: 0.05 mag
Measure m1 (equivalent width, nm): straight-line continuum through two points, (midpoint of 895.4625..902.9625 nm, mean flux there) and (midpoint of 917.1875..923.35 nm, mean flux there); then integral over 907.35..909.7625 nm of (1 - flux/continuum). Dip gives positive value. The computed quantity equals 0.09 nm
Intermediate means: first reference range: 15.5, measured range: 14.8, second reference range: 15.2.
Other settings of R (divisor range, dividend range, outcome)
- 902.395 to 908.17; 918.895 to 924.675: 1.06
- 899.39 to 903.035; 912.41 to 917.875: 0.97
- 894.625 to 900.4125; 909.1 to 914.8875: 0.97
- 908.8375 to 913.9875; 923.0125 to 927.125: 1.06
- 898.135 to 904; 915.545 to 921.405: 1.00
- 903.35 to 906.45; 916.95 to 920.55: 1.05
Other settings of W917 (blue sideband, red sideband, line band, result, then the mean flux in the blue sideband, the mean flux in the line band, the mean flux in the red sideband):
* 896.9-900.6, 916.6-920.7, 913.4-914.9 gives 0.07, 15.7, 14.5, 15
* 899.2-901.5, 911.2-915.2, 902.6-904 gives 0.05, 15.9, 15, 14.6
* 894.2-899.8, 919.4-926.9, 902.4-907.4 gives 0.23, 15.6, 14.8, 15.2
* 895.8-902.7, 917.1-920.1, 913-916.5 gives 0.19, 15.6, 14.4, 15.1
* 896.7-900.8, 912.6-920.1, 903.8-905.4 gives 0.08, 15.8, 14.6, 14.7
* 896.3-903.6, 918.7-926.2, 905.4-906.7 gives 0.05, 15.5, 14.8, 15.1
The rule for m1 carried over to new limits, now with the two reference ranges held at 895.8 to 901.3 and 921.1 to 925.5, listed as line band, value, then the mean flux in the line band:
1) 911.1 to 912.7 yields 0.08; 14.6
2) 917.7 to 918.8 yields 0.02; 14.9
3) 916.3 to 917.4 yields 0.06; 14.4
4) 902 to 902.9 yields 0.05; 14.8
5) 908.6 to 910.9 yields 0.08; 14.9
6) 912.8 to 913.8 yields 0.05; 14.5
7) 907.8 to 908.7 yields 0.05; 14.6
